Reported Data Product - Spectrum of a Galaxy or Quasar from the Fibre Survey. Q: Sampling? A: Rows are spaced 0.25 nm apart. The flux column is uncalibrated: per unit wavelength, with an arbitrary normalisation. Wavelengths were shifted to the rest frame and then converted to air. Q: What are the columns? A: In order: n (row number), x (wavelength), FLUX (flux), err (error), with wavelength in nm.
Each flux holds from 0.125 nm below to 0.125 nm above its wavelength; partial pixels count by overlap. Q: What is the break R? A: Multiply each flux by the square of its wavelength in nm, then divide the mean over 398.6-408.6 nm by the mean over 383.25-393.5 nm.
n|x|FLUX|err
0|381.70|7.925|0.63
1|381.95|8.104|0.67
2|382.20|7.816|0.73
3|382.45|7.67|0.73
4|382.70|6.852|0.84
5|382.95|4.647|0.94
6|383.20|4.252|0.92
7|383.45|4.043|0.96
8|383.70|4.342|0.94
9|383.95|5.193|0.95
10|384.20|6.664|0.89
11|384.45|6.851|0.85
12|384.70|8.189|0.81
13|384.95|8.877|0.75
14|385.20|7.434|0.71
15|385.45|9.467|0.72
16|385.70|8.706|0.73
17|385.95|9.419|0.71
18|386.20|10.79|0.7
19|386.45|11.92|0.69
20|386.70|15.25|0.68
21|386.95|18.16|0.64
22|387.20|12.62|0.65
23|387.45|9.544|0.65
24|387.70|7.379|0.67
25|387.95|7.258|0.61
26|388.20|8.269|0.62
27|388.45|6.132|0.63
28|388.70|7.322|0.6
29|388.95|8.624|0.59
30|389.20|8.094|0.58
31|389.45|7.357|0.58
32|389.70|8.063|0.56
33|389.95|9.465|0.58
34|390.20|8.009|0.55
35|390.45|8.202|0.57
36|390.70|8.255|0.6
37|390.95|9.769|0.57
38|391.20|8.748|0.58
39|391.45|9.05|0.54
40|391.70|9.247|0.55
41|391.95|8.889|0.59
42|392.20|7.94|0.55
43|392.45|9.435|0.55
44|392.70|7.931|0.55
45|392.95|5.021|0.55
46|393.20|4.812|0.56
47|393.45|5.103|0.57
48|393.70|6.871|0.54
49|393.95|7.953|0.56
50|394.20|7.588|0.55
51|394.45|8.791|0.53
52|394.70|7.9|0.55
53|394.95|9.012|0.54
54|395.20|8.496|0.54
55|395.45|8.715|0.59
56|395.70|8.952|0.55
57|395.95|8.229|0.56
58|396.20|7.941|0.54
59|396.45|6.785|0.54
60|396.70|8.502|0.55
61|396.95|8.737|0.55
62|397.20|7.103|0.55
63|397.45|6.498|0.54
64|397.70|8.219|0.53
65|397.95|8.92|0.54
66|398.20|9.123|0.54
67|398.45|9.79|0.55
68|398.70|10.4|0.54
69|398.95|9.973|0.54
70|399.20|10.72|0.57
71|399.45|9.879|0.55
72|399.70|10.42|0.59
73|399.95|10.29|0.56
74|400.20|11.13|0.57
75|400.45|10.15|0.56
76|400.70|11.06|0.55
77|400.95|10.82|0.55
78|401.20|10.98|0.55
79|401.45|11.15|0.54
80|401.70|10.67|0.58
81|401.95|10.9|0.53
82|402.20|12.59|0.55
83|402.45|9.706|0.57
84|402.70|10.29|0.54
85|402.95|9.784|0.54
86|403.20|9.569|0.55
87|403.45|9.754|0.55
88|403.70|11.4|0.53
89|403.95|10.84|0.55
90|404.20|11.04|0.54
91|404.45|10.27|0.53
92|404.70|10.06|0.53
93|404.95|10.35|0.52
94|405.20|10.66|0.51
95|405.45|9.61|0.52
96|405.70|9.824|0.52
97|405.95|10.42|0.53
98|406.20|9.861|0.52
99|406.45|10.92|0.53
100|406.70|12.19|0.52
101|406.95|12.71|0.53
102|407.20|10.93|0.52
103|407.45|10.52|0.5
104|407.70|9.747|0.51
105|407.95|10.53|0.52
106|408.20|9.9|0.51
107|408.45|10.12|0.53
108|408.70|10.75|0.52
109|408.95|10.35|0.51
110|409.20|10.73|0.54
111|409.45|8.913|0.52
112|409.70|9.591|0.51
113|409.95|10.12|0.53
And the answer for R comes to 1.4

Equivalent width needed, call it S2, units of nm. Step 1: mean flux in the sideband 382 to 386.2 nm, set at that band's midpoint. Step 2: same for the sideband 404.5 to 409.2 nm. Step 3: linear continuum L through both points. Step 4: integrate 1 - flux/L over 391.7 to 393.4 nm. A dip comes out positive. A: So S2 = 0.19 nm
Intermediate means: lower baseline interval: 7.04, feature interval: 7.38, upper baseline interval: 10.5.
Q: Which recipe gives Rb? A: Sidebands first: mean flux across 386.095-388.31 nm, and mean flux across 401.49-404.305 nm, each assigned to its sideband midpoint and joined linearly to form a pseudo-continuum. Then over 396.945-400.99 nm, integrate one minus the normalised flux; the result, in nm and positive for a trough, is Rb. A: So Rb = 0.44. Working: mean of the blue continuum 11.3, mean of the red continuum 10.6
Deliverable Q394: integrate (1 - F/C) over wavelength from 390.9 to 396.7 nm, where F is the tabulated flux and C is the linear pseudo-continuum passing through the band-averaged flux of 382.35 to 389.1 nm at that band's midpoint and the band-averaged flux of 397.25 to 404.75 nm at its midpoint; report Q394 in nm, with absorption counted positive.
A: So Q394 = 0.851 nm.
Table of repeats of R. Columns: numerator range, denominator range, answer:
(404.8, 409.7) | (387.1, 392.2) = 1.35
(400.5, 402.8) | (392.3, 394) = 1.70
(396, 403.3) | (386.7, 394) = 1.20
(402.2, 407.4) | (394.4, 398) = 1.35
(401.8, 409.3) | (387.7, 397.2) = 1.41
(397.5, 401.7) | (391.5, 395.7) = 1.34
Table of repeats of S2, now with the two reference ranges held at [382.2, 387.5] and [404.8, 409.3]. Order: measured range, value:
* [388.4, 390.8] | 0.267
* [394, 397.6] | 0.552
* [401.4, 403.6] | -0.071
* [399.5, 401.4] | -0.135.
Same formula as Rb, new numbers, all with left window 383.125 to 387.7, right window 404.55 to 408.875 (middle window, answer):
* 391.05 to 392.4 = 0.088 nm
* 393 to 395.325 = 0.559 nm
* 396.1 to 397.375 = 0.267 nm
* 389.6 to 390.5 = 0.083 nm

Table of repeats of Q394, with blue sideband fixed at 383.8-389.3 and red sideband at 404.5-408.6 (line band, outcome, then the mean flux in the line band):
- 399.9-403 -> -0.18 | 10.8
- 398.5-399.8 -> -0.03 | 10.2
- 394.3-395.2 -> 0.11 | 8.53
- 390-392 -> 0.14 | 8.79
